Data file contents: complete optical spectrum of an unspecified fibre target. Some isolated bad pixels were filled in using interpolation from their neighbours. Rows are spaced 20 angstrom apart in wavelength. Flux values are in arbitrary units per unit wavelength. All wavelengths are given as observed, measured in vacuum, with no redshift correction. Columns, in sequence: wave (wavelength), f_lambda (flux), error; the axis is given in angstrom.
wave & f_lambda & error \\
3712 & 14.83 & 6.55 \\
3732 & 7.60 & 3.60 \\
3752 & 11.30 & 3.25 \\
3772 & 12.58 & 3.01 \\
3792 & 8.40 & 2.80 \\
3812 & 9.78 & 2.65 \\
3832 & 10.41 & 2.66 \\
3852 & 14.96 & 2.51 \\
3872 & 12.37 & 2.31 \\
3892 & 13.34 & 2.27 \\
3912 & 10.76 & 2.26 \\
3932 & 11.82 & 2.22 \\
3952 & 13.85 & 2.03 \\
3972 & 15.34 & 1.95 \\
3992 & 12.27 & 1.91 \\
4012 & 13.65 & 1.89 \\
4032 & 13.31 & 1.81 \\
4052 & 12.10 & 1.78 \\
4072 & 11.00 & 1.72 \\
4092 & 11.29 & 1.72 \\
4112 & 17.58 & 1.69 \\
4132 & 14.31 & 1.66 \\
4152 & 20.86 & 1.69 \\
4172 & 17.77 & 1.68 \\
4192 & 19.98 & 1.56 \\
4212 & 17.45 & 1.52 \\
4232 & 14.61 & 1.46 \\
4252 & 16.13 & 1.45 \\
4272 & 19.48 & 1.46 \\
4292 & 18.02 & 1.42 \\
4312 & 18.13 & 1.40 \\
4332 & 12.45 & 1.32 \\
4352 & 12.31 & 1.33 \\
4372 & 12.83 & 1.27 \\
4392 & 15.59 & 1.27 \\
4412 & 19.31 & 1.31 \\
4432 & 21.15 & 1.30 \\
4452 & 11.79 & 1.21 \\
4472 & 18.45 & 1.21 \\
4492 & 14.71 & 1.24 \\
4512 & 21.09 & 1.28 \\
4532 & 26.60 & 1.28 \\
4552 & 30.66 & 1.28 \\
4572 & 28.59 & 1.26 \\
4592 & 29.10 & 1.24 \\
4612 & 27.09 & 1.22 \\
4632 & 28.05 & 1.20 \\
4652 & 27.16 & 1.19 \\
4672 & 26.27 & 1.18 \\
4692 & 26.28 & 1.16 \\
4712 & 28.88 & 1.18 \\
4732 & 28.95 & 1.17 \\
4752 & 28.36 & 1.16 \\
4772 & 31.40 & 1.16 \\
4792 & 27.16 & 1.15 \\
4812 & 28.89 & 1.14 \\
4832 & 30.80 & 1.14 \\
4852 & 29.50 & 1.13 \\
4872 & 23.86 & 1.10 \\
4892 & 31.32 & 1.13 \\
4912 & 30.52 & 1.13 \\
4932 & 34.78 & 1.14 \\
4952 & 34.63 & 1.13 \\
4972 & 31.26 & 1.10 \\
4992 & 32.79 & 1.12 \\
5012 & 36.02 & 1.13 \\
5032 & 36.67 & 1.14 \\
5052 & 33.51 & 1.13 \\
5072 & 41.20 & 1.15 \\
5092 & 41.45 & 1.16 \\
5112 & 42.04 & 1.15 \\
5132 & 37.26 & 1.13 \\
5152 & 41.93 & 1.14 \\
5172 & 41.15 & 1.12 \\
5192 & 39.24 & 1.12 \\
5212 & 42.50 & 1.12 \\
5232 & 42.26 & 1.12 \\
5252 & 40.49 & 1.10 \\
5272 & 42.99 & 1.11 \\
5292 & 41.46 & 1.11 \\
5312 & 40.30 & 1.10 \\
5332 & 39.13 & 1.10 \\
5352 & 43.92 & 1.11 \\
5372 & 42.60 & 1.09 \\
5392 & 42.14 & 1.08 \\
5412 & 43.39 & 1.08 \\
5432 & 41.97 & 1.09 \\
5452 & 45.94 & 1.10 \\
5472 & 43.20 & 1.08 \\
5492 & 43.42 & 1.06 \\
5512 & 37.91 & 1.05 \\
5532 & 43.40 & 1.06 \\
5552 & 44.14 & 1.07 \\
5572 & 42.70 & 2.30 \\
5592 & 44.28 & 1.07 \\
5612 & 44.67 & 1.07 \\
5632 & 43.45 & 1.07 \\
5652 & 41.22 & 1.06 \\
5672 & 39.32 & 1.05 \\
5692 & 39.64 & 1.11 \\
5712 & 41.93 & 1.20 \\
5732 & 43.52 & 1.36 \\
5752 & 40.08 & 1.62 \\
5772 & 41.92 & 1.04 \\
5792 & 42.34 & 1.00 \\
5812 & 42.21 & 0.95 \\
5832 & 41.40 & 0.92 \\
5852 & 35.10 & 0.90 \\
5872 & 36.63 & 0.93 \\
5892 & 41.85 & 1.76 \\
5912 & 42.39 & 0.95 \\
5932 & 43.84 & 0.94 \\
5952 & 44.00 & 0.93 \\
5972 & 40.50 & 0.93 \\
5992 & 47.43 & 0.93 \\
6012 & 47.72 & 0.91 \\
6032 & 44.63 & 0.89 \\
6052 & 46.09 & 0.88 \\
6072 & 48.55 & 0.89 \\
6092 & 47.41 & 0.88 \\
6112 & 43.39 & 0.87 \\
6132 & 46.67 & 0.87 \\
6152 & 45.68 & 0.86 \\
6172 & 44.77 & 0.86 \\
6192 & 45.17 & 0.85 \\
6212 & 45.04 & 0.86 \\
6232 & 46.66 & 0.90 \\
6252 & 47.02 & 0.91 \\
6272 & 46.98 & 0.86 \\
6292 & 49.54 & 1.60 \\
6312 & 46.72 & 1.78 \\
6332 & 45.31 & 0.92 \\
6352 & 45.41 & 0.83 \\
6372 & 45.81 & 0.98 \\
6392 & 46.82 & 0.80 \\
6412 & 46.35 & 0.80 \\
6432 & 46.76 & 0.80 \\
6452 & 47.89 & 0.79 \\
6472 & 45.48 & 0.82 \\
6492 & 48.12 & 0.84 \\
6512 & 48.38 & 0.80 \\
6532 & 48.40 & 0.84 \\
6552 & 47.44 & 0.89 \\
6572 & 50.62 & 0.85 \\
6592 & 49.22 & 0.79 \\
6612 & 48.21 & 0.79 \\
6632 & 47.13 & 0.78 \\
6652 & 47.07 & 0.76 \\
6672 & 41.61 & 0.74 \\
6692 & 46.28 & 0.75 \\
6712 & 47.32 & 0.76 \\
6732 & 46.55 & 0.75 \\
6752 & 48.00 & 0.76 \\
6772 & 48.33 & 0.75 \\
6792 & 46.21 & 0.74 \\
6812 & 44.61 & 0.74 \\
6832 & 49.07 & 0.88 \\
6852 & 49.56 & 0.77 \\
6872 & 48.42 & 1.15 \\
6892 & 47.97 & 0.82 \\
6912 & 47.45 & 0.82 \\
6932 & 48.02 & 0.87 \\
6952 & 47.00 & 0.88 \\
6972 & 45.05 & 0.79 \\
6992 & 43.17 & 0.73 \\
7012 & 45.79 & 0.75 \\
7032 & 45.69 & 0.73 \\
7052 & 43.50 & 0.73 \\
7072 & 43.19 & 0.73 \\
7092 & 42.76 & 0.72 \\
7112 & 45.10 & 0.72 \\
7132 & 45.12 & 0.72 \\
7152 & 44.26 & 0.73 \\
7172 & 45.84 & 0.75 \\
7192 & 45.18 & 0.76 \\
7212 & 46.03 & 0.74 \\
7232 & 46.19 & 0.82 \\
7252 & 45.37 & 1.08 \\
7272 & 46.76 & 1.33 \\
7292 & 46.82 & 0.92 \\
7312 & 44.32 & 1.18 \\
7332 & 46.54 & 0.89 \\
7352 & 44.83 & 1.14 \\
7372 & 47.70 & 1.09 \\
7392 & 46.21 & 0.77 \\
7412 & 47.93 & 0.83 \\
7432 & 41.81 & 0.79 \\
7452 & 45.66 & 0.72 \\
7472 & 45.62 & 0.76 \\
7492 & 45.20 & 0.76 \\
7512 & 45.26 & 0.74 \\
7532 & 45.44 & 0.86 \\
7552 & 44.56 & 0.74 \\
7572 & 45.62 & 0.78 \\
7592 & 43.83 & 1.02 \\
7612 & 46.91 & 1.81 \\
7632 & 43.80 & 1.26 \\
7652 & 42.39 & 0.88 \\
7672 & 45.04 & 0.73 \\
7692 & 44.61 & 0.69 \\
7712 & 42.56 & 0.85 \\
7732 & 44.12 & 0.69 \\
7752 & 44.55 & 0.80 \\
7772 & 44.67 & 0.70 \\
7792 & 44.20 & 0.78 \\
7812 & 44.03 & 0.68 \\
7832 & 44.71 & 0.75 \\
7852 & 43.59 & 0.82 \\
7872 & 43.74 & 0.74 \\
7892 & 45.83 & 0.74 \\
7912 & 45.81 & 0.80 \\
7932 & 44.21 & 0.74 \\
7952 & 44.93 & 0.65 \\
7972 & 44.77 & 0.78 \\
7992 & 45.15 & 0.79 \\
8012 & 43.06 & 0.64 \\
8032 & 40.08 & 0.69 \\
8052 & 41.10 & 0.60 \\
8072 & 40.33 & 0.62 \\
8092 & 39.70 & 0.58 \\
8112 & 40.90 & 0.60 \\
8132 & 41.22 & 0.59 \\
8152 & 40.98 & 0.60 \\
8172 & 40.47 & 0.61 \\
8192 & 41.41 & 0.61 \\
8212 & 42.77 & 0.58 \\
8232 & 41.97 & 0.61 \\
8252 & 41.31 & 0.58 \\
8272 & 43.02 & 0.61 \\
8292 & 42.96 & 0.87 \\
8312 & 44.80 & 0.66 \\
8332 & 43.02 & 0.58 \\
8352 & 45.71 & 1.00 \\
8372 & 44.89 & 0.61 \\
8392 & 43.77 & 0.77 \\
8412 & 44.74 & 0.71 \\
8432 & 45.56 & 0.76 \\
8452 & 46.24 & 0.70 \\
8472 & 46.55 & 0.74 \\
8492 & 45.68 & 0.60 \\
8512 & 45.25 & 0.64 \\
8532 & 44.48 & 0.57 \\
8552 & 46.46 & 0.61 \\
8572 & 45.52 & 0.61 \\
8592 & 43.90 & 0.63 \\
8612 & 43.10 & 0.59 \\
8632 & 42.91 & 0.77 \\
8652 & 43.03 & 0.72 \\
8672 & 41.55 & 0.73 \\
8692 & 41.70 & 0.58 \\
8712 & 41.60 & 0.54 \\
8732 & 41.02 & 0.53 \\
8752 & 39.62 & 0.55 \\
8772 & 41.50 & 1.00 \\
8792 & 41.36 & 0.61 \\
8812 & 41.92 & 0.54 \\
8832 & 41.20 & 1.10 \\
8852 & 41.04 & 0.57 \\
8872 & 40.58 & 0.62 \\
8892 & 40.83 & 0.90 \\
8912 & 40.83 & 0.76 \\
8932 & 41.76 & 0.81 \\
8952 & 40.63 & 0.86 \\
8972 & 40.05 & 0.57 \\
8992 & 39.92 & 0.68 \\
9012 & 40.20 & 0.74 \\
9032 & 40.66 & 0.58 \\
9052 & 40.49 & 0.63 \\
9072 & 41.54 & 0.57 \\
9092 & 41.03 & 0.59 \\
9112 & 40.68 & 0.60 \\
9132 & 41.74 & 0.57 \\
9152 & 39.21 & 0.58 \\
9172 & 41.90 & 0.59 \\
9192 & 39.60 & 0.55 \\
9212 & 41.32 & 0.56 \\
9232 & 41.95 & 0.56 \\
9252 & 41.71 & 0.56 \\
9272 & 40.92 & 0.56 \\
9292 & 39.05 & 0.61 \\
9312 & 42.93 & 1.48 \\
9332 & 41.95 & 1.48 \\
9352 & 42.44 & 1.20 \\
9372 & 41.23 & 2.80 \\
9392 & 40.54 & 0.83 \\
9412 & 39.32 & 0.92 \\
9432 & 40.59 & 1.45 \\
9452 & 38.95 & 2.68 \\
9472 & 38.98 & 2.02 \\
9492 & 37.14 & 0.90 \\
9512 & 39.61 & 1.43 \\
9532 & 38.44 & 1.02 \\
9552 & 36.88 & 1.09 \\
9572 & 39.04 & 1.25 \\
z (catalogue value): 0.13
